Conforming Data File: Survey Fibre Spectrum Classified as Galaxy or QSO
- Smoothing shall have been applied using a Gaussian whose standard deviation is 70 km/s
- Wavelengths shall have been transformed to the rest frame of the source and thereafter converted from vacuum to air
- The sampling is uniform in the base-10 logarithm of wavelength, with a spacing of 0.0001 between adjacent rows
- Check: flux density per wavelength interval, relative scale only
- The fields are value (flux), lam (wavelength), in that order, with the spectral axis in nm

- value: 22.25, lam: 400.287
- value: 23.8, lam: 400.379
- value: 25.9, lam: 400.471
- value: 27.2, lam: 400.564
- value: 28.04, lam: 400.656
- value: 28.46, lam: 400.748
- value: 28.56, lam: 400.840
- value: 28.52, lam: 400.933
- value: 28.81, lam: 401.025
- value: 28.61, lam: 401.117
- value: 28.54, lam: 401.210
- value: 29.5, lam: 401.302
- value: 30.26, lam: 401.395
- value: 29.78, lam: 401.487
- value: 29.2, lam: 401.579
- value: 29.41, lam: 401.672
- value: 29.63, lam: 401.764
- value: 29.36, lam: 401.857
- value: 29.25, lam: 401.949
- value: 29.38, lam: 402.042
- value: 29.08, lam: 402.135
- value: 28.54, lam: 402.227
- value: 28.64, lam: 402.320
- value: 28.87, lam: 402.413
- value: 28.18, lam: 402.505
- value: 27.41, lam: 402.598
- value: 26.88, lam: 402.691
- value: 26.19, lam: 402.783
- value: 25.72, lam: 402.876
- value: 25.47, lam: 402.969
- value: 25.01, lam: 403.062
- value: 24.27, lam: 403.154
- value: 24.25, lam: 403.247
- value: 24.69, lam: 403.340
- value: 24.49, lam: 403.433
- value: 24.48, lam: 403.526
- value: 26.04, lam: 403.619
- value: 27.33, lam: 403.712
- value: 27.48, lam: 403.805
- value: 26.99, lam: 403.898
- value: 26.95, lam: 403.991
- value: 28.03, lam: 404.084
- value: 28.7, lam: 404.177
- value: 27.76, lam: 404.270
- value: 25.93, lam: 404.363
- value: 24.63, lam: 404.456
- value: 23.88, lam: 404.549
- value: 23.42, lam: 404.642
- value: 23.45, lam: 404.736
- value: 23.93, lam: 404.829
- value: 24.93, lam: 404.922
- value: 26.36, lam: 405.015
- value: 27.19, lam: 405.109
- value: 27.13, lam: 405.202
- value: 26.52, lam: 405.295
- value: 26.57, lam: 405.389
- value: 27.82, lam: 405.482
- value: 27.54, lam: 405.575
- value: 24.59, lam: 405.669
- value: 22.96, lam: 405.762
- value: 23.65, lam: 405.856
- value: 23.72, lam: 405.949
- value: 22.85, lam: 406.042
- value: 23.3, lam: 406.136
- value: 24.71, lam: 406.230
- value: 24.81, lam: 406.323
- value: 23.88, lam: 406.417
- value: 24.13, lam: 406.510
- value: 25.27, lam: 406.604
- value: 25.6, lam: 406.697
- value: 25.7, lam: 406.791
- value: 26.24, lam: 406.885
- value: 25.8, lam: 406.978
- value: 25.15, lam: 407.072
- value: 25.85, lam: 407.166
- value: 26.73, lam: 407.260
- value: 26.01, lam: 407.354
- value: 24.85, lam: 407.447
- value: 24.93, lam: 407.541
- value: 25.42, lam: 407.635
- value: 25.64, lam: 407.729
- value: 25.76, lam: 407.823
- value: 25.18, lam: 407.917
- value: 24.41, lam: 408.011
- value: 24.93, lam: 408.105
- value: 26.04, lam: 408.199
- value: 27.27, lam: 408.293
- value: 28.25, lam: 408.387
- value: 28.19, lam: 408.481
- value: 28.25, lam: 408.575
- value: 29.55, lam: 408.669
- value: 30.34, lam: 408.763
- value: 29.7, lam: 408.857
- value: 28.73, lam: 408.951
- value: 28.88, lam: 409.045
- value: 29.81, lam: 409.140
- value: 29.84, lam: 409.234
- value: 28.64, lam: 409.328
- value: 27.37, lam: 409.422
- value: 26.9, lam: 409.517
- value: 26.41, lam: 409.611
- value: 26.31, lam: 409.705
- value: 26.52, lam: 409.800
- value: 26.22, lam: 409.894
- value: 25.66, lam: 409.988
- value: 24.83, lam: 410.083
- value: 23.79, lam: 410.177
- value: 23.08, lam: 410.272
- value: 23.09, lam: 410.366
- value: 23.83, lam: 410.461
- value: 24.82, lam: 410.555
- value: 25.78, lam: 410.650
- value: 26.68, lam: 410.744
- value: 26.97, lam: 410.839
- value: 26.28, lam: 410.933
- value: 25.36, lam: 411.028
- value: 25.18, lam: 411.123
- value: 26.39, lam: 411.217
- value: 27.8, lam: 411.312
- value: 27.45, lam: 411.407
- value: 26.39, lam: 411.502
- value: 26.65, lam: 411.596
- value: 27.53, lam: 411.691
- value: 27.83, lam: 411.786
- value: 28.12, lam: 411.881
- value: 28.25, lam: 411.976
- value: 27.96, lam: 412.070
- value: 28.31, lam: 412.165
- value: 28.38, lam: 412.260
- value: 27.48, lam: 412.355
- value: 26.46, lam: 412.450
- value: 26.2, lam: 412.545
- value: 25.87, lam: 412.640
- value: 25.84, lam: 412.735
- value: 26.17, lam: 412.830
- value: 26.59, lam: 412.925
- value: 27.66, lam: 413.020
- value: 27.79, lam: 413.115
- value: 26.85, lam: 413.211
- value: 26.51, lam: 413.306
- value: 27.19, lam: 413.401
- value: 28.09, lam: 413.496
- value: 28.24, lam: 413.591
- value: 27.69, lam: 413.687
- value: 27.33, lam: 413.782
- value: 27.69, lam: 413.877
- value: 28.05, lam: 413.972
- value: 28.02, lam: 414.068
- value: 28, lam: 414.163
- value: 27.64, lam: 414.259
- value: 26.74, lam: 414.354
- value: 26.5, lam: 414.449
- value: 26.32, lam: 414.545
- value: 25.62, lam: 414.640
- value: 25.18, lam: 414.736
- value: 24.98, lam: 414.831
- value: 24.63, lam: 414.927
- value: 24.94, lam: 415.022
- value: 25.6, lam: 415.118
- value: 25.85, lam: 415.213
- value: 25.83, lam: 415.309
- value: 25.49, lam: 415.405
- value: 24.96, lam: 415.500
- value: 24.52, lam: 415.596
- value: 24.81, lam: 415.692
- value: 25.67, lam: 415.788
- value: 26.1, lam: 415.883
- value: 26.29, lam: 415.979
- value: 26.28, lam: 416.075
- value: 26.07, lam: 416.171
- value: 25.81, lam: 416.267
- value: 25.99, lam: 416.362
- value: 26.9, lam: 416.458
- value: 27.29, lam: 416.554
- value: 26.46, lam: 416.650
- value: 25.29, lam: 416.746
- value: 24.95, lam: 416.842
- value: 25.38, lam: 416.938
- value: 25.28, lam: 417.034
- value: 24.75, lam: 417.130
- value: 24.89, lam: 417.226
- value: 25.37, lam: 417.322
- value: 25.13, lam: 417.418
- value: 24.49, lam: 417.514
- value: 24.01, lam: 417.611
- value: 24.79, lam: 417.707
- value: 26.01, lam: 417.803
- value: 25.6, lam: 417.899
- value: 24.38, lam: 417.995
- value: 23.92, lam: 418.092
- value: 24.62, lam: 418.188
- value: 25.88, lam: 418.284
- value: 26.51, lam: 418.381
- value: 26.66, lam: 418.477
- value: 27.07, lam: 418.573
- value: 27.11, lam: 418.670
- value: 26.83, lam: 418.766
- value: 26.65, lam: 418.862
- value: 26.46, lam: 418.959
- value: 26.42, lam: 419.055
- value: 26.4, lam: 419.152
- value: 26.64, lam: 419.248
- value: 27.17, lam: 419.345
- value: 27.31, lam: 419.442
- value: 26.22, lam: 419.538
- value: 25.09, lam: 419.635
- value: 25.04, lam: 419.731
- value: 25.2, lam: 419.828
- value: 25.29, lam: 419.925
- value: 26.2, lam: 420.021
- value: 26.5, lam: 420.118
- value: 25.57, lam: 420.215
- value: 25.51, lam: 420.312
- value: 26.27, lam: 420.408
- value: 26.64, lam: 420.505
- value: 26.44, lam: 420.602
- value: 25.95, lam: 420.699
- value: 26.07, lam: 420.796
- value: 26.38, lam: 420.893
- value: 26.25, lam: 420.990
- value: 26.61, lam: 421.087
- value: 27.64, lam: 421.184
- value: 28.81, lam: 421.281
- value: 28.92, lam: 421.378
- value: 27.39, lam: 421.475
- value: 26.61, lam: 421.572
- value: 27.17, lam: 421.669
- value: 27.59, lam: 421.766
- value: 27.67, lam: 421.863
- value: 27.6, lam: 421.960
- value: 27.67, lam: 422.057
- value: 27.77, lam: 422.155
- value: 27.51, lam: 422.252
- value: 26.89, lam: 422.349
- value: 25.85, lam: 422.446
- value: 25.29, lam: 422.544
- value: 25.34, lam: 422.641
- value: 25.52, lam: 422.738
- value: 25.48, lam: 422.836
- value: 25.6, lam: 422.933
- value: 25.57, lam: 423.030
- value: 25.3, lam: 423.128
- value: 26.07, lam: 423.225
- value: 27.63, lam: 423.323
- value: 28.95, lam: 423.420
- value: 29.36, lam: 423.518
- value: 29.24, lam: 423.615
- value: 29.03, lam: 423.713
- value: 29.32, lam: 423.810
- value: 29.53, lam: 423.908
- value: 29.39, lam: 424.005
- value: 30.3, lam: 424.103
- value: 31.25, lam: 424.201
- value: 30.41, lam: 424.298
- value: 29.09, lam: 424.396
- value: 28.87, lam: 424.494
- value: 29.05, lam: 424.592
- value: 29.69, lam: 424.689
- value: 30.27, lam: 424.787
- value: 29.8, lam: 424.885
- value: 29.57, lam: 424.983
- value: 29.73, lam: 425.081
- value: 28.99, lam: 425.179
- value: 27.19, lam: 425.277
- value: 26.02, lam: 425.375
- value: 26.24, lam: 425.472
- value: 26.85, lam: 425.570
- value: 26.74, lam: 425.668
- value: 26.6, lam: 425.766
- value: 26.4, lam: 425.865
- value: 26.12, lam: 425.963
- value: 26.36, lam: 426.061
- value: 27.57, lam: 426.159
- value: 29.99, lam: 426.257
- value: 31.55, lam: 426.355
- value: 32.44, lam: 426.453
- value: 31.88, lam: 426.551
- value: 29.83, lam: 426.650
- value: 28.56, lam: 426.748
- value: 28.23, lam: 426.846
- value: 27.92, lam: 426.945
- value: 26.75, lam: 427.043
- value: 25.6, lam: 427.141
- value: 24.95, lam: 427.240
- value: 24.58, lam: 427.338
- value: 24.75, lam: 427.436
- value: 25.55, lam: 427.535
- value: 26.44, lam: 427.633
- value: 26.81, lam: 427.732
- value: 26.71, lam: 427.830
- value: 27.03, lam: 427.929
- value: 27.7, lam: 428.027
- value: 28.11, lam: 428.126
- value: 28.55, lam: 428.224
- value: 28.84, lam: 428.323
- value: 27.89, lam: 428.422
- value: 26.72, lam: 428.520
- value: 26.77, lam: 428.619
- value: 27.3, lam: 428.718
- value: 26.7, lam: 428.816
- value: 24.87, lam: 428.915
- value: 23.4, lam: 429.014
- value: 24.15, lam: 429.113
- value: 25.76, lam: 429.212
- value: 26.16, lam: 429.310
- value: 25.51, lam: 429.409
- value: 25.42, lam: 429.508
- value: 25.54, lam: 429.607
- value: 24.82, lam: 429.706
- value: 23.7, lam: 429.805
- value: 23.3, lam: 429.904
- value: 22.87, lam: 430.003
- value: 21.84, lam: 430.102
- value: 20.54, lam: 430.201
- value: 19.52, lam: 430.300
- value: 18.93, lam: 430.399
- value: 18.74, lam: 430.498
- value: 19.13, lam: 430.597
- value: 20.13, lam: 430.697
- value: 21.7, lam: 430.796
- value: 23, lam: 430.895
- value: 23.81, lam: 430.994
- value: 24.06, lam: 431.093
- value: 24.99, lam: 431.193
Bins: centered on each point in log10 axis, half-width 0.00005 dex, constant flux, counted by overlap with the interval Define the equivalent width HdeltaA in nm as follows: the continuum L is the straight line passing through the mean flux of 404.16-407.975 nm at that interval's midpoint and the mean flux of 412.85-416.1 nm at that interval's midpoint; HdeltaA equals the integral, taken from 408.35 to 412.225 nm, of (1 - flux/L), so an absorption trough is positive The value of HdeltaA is -0.17 nm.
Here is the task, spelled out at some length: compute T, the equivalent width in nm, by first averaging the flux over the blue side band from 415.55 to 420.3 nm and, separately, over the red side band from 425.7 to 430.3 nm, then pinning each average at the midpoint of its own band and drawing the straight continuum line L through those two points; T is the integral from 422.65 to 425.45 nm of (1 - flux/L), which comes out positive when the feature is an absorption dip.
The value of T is -0.24 nm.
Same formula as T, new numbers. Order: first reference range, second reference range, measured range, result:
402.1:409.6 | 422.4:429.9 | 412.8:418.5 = 0.16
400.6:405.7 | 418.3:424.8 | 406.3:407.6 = 0.08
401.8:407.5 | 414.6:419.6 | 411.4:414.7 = -0.18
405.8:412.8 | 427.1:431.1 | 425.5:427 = -0.22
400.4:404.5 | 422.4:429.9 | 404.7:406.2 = 0.13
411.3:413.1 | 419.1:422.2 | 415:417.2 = 0.10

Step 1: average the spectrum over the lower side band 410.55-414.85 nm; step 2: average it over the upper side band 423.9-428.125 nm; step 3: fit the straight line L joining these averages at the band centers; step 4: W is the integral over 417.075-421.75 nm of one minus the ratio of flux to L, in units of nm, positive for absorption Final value 0.243 nm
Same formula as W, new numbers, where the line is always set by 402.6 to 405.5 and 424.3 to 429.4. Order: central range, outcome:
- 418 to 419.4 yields 0.036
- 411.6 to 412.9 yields -0.037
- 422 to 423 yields 0.034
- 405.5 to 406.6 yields 0.072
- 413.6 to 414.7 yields -0.026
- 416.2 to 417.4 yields 0.050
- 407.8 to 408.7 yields -0.020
